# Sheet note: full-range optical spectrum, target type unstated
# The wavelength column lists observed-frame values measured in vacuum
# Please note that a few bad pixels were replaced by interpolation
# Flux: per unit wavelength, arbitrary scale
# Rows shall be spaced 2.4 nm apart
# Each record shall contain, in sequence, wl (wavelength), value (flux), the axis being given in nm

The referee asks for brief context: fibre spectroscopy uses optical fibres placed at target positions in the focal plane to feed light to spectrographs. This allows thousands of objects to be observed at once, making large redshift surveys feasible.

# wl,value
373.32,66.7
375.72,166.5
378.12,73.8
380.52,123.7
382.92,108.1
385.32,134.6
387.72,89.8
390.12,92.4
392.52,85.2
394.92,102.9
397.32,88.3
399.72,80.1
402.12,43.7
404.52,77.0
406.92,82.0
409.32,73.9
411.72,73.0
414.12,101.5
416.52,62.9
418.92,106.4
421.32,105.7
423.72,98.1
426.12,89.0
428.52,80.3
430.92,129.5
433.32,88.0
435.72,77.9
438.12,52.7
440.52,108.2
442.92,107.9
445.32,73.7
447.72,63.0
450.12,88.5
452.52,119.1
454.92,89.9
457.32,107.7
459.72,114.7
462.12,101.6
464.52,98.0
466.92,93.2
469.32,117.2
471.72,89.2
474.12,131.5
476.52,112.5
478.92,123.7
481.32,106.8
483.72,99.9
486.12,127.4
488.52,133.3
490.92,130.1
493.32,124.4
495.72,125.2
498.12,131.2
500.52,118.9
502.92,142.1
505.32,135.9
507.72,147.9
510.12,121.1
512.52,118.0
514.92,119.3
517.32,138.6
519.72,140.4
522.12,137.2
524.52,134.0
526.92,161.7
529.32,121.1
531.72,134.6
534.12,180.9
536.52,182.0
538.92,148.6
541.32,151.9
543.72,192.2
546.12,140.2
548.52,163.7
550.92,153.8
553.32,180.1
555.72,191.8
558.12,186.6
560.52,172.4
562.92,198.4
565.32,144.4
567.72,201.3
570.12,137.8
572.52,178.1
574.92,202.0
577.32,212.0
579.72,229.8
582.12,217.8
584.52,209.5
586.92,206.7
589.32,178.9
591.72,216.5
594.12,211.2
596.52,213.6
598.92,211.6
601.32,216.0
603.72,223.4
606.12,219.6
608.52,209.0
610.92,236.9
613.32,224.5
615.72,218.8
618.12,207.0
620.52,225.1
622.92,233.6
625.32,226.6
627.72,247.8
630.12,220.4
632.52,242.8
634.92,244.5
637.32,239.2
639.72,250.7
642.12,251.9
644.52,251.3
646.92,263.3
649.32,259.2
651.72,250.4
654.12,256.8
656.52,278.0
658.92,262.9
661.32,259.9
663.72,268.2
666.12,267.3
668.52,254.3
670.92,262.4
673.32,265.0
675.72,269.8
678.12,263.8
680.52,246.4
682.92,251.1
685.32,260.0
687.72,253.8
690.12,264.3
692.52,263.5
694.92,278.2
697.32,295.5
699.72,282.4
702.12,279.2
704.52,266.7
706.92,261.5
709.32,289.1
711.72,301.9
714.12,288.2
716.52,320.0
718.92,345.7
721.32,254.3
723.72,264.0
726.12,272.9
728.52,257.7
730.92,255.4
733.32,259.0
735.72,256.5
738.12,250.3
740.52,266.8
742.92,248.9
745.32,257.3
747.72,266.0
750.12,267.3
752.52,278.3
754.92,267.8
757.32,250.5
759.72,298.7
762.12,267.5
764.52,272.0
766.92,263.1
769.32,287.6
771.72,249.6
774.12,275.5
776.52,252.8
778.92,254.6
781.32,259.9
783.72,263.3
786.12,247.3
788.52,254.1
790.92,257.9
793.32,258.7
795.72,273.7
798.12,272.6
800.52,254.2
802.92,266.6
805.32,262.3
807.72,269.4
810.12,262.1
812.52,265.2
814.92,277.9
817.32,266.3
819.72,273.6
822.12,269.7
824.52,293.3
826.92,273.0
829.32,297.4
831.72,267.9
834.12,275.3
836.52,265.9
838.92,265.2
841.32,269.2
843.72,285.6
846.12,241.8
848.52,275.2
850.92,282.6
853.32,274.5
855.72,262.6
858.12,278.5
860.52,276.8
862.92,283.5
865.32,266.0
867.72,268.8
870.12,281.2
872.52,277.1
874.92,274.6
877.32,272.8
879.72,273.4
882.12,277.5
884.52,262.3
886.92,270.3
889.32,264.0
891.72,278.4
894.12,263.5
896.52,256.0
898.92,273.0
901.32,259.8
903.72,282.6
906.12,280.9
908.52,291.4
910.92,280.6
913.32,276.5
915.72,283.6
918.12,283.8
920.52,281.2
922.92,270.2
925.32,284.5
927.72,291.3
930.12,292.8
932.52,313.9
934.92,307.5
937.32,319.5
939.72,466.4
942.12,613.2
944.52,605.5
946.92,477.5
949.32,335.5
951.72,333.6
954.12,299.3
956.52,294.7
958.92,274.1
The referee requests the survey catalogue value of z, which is 0.44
